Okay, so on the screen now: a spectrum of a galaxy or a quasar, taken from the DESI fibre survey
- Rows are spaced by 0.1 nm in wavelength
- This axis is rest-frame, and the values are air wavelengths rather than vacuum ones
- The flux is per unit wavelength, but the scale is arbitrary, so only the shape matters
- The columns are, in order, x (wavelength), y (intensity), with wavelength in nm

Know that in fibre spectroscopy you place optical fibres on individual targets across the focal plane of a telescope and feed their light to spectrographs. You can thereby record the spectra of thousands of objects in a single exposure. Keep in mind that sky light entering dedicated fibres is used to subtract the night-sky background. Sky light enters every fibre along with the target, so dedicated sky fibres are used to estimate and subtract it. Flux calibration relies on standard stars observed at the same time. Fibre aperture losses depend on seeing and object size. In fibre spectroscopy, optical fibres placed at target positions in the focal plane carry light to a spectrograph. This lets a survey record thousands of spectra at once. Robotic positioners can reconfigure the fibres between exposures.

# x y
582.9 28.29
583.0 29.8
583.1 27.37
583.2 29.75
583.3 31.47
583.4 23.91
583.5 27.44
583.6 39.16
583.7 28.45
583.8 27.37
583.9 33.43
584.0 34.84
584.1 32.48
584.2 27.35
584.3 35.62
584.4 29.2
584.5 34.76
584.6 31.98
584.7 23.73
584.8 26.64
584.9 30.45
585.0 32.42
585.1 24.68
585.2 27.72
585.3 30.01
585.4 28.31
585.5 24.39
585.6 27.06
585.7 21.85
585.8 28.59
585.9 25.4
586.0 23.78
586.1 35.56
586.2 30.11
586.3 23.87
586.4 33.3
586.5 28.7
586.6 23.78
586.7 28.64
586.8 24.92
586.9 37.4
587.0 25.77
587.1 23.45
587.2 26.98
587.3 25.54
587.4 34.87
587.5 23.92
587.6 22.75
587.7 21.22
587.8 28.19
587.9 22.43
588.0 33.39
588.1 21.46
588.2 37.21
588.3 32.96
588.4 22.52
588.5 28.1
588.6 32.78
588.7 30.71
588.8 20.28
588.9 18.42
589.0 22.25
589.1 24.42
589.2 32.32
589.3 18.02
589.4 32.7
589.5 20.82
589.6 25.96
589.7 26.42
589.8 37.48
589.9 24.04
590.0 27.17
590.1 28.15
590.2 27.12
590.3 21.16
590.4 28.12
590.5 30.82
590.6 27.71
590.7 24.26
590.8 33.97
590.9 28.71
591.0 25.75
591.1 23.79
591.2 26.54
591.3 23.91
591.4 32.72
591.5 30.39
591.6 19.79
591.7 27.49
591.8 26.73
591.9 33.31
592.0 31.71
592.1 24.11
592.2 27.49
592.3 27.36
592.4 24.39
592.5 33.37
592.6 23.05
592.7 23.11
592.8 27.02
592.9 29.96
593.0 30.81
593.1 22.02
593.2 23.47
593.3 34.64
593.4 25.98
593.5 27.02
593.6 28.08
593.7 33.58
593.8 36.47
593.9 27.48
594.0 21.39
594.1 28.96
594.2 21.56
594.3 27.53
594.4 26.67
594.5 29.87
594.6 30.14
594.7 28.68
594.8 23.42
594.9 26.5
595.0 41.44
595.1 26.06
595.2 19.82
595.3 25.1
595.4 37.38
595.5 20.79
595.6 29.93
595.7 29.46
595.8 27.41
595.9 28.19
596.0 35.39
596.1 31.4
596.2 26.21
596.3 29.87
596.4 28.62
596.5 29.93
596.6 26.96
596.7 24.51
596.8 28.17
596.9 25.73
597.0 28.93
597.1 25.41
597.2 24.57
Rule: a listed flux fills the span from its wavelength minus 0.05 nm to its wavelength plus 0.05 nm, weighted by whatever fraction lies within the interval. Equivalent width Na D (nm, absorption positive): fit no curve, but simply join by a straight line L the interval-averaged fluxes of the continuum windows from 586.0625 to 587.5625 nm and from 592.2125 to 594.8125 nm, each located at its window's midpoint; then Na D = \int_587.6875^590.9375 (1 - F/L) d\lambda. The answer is 0.12 nm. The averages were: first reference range 28.3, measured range 27.1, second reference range 27.6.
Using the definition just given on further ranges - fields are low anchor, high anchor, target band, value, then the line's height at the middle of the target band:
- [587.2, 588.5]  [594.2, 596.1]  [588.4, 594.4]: 0.150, 27.8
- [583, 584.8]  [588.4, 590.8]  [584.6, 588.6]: 0.130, 28.6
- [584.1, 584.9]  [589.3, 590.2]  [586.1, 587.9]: 0.088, 28.7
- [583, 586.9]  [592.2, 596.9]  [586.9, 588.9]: 0.111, 28.7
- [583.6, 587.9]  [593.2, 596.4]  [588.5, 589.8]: 0.111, 28.4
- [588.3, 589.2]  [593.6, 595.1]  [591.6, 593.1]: 0.015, 27.7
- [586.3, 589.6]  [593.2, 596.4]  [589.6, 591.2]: -0.008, 27.4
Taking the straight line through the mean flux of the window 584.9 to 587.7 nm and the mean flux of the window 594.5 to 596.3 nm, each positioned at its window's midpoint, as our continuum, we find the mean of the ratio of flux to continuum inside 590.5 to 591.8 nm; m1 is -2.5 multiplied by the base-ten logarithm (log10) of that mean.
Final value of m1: 0.037 mag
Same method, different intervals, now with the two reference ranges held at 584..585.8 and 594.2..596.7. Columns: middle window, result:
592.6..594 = 0.02 mag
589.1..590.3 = 0.07 mag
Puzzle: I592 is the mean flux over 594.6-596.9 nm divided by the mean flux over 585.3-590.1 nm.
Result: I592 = 1.05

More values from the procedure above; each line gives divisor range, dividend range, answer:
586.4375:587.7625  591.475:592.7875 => 1.01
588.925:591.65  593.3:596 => 1.06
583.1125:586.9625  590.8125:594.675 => 0.95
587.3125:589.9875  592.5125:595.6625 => 1.04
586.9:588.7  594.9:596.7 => 1.04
